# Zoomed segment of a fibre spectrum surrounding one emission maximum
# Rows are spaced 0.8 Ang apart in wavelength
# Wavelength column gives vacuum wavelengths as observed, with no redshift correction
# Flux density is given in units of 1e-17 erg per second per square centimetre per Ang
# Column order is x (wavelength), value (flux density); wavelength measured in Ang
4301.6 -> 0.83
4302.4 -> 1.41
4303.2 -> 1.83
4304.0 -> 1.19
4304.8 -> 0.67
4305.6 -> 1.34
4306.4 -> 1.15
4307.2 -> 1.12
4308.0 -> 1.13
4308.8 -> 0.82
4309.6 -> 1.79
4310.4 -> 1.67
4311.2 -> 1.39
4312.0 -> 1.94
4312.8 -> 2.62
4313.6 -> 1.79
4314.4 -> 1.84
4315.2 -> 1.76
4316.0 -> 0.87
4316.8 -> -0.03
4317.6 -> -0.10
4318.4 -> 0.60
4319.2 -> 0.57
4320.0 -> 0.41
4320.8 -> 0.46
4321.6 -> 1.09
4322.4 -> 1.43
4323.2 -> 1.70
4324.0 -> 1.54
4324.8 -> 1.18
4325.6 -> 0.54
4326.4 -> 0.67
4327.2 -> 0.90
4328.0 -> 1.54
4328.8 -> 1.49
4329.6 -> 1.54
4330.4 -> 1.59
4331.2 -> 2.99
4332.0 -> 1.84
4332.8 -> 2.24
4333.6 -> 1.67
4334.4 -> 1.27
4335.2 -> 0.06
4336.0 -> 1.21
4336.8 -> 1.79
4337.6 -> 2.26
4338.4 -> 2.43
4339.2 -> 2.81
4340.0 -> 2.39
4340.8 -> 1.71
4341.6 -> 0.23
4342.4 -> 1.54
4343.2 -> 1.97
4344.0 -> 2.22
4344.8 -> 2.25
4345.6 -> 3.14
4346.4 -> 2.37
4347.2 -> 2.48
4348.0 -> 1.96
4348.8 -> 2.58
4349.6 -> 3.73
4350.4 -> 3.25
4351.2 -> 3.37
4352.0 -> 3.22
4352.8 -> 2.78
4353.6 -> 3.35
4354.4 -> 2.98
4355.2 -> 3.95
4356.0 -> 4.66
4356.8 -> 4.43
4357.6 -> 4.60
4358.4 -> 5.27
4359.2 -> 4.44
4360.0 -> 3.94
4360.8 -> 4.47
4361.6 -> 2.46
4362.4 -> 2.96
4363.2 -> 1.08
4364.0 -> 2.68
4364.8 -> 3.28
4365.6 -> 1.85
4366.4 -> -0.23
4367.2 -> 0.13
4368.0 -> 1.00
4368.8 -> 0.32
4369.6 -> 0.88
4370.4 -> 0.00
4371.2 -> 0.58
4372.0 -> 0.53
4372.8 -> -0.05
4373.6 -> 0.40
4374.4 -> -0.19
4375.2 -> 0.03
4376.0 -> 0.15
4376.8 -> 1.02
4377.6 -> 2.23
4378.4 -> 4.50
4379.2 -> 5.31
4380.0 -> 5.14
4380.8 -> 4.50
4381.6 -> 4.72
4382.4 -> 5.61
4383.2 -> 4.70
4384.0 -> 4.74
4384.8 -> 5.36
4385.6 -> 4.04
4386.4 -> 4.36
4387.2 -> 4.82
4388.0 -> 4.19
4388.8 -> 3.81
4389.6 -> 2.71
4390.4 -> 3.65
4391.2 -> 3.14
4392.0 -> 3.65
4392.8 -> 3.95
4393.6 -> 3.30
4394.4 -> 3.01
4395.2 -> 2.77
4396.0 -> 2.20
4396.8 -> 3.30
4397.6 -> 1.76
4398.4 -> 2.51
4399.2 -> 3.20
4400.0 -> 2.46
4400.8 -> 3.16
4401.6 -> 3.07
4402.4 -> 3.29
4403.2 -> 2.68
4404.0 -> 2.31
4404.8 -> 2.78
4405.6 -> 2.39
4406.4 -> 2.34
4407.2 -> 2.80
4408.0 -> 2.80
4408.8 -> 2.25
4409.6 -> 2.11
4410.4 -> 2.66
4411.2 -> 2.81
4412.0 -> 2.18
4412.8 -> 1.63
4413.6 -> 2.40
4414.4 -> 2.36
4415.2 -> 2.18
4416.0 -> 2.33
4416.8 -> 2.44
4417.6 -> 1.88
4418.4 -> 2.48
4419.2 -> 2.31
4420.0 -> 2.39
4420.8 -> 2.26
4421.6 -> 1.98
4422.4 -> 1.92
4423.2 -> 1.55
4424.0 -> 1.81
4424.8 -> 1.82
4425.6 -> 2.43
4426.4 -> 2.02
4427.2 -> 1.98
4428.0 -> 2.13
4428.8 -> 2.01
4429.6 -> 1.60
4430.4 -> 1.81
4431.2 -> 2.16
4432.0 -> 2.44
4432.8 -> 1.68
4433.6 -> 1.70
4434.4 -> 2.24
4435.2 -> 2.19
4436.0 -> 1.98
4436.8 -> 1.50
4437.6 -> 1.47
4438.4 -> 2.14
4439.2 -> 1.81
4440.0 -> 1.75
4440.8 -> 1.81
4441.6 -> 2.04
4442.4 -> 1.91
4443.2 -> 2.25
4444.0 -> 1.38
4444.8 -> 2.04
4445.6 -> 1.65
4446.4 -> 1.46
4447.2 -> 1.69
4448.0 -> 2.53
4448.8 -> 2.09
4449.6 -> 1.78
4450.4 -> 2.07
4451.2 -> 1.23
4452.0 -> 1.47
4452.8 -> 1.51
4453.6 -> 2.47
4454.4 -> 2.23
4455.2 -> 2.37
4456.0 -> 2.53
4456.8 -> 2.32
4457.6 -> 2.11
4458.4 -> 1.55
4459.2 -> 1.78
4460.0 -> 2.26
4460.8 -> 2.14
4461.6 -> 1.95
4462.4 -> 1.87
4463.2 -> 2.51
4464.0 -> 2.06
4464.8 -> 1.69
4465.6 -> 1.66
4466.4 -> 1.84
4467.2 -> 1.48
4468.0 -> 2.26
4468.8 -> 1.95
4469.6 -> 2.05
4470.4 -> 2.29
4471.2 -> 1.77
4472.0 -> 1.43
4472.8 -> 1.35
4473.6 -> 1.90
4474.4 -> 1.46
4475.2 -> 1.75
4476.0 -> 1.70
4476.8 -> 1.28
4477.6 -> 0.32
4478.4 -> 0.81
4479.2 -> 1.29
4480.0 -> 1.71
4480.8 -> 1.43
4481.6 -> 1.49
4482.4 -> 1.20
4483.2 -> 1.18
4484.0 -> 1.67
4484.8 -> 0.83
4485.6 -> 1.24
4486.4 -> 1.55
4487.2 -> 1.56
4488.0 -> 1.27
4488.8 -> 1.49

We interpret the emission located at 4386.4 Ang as Lyman alpha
